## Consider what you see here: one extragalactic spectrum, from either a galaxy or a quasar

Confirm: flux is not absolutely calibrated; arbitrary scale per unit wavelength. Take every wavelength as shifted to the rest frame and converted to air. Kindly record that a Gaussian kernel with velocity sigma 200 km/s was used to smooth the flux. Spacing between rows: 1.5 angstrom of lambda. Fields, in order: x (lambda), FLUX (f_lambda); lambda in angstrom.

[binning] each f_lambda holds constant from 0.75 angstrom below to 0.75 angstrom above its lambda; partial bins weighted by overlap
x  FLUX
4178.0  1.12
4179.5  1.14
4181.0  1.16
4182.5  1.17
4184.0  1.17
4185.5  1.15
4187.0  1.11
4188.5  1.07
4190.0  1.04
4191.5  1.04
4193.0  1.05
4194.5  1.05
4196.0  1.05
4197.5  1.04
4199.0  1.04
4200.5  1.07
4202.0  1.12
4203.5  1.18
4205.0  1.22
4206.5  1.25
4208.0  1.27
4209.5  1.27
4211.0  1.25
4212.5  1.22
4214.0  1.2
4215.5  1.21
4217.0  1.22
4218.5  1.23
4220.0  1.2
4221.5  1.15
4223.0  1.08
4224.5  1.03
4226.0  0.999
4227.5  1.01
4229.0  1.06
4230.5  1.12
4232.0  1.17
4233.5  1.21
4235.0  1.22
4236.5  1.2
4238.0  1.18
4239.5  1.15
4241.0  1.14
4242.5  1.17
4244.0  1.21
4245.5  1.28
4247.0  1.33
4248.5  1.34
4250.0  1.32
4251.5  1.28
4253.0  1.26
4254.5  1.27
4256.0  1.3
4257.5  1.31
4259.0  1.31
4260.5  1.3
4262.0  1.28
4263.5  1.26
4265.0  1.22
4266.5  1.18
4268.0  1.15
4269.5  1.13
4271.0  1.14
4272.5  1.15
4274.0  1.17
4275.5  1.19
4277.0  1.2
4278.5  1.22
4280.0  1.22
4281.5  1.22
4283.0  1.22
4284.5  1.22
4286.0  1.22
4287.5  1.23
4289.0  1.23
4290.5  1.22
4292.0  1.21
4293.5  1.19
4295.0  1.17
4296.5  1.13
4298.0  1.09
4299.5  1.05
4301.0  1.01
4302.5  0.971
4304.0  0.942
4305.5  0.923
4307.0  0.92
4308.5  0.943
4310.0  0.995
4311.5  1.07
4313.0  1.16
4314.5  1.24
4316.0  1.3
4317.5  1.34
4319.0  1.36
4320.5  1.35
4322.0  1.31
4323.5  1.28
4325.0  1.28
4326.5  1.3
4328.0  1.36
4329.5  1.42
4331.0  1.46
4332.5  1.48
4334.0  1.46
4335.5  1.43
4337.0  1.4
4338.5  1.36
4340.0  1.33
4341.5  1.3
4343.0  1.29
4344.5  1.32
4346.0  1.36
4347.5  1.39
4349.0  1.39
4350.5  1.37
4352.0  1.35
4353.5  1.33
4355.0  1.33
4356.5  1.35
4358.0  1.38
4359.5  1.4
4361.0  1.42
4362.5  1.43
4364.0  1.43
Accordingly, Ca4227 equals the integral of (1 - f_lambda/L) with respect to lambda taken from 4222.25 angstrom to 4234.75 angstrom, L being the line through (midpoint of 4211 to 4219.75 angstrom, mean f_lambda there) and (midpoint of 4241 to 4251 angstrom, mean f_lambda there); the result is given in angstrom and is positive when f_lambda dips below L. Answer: 1.5 angstrom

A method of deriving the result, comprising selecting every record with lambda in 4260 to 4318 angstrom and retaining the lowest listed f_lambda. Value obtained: 0.92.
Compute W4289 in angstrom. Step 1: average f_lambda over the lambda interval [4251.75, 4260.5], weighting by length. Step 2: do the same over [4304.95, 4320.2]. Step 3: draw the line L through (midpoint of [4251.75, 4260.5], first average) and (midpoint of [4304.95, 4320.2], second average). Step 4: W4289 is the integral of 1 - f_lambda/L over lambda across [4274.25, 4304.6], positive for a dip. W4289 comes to 1.0 angstrom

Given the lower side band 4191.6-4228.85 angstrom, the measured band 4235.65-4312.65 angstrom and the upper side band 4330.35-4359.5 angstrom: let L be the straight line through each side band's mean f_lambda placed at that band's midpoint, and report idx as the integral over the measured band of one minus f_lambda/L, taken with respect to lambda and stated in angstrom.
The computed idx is 4.29 angstrom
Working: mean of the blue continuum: 1.14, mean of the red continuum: 1.37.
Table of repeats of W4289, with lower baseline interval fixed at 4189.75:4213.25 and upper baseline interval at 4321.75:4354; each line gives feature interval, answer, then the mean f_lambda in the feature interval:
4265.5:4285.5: 1.17 angstrom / 1.19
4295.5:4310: 3.38 angstrom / 1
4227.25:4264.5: -0.58 angstrom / 1.23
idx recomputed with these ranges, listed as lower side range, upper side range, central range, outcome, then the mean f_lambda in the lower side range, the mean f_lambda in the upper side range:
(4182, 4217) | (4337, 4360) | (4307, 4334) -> 0.9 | 1.14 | 1.35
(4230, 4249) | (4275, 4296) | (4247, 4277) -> -0.8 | 1.21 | 1.21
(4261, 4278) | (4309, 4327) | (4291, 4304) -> 1.3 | 1.19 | 1.24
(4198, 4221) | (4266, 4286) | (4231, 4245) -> 0.1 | 1.19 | 1.19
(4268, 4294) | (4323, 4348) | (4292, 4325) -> 3.8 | 1.2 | 1.37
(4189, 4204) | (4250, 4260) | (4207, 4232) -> -0.1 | 1.07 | 1.29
